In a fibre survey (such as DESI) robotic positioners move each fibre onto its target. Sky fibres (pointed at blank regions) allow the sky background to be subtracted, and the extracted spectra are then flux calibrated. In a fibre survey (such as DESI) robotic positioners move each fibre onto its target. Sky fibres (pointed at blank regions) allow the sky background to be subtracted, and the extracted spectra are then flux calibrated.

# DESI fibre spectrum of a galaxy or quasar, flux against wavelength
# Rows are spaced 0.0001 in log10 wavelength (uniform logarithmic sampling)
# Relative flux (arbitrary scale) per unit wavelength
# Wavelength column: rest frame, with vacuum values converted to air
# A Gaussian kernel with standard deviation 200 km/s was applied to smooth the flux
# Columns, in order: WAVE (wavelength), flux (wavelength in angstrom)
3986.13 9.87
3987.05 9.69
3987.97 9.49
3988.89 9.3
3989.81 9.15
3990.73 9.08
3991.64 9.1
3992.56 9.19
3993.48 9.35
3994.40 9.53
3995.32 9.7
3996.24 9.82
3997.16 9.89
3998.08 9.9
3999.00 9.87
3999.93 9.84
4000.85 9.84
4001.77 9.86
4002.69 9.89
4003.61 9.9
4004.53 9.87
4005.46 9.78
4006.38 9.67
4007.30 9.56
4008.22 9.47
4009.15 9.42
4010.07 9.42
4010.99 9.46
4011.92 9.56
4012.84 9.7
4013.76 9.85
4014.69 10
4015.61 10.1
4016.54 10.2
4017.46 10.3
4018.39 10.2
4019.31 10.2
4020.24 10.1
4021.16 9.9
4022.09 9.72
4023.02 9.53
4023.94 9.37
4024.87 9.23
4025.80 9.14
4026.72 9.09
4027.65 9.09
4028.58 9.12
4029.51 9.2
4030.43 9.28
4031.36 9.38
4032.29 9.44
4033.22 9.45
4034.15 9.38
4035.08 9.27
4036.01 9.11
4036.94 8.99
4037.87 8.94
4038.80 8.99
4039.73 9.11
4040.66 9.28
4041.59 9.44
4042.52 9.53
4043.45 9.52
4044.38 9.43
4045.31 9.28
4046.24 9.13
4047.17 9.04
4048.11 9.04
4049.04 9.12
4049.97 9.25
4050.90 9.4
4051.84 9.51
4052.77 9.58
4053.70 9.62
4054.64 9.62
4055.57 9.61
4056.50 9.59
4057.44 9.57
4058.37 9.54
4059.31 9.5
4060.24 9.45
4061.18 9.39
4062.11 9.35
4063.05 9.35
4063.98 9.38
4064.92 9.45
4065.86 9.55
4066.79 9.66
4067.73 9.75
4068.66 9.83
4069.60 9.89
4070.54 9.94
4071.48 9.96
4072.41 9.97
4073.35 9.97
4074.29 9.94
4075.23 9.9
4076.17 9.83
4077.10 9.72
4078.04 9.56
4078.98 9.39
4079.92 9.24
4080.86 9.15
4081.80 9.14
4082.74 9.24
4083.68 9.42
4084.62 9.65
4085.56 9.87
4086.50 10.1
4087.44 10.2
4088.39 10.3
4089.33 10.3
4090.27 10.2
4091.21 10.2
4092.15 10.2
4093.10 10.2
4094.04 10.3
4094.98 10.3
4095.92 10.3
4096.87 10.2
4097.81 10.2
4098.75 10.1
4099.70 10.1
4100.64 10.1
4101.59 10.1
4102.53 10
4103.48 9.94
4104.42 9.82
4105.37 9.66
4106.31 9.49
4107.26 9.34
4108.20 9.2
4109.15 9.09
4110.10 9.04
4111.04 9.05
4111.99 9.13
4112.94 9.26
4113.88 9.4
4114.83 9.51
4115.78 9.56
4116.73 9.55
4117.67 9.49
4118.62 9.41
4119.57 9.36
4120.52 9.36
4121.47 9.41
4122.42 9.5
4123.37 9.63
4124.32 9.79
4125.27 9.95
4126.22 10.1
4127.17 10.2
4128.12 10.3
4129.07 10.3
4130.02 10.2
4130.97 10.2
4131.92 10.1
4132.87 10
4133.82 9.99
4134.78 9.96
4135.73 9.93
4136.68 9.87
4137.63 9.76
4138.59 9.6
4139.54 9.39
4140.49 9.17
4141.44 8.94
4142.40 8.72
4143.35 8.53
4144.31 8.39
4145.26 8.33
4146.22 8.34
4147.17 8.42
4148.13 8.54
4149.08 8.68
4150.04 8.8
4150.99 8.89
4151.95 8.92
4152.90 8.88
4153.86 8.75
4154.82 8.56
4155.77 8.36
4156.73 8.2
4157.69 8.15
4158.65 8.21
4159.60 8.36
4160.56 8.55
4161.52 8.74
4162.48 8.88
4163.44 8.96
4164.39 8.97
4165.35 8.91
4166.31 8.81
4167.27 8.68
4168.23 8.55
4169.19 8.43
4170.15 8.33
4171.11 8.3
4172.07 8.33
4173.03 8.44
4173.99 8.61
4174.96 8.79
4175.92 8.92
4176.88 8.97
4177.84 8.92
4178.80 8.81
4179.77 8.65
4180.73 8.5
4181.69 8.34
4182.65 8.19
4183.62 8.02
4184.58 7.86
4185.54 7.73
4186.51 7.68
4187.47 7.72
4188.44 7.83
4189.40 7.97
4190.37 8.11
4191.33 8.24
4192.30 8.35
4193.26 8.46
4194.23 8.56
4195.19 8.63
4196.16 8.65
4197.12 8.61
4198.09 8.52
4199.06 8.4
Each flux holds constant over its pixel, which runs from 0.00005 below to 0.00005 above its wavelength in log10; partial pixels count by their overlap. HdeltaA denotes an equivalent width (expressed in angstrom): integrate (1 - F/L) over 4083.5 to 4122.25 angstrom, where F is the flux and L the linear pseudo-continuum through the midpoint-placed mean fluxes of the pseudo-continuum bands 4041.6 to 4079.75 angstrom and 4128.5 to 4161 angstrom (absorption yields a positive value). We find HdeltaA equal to -1.9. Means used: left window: 9.55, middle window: 9.76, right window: 9.06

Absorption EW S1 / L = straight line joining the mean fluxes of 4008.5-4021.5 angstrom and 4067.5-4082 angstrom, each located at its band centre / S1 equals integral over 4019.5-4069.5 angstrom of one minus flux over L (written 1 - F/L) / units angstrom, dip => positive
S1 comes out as 2.0 angstrom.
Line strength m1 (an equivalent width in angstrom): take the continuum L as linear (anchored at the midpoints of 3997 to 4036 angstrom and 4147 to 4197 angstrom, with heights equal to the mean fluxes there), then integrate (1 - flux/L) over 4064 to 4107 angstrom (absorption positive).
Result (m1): -3.5 angstrom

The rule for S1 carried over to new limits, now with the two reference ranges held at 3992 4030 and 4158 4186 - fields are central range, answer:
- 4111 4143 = -2.9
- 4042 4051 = 0.2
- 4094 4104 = -1.2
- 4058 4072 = -0.5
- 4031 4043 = 0.3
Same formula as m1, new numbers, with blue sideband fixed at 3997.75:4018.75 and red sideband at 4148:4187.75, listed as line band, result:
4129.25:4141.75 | -1.4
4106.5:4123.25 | -0.7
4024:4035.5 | 0.4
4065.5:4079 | -0.7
